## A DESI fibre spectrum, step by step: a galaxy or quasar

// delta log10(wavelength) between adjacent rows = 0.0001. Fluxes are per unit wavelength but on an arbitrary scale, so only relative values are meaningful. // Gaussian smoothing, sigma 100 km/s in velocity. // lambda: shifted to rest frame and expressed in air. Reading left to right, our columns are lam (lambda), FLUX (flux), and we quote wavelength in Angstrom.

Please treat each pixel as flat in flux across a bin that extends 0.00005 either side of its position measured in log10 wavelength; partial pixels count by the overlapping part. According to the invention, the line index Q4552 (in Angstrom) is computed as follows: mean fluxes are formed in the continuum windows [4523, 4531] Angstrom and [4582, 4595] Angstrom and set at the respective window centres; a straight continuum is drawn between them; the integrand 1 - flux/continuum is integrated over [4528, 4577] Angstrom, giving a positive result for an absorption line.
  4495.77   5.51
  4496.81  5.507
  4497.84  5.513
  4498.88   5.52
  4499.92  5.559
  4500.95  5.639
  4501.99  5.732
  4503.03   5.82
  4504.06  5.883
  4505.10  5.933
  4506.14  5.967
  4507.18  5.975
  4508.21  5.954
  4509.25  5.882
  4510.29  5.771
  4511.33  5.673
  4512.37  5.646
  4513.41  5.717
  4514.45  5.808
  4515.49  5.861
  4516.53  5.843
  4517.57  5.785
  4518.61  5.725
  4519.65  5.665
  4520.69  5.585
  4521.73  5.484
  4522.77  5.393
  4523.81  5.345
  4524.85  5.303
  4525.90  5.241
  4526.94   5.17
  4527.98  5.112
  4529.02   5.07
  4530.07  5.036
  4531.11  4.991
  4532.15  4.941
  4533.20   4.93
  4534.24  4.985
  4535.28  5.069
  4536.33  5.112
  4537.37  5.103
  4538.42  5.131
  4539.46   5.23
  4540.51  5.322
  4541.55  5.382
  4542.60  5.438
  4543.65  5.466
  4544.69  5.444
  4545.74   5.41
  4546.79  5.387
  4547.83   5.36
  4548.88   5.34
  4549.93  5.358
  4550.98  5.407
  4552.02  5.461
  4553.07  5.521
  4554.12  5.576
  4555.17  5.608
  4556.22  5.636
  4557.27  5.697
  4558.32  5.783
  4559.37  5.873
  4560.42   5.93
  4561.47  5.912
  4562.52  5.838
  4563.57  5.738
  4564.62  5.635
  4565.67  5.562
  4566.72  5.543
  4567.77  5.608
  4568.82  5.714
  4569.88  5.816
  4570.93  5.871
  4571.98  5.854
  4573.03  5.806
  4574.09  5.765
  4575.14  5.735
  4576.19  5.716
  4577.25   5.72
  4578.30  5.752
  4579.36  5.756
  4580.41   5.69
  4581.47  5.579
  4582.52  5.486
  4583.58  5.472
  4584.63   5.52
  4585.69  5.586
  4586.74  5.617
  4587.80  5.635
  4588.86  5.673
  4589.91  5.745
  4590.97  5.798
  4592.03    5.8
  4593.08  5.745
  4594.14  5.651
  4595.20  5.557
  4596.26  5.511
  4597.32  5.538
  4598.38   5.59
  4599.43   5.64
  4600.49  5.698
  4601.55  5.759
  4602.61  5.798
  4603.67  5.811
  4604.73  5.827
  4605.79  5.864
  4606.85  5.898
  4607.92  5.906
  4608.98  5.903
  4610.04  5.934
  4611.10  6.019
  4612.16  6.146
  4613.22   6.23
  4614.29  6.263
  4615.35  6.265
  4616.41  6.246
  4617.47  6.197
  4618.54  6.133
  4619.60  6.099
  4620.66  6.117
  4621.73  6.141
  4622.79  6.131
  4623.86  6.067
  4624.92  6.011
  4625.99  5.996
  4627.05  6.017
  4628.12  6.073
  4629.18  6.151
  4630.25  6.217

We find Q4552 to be -1.0 Angstrom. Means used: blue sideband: 5.18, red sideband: 5.64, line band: 5.48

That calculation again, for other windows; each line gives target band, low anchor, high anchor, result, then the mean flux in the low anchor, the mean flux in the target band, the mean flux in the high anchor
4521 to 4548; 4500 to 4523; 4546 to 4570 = 2.2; 5.76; 5.23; 5.62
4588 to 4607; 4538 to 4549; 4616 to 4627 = 0.5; 5.36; 5.71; 6.11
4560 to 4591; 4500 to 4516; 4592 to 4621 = 0.9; 5.81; 5.7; 5.9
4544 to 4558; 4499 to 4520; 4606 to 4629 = 1.0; 5.79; 5.48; 6.08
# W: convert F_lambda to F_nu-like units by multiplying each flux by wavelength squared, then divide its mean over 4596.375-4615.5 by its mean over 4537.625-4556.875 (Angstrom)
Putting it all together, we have 1.11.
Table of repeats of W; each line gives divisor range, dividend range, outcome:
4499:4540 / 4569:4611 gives 1.08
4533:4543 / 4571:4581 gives 1.13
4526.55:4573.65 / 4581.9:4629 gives 1.10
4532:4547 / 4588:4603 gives 1.11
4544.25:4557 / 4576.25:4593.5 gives 1.05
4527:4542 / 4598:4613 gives 1.18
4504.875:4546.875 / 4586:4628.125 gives 1.12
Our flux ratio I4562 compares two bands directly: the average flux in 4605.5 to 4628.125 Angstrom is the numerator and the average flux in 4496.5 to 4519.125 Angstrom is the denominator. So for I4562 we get 1.05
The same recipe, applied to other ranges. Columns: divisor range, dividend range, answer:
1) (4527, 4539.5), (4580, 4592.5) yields 1.11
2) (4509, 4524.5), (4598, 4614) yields 1.04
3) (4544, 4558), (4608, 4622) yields 1.12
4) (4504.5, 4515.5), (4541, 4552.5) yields 0.93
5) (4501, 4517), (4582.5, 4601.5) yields 0.97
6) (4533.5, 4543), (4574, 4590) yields 1.09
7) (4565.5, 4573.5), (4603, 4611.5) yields 1.03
